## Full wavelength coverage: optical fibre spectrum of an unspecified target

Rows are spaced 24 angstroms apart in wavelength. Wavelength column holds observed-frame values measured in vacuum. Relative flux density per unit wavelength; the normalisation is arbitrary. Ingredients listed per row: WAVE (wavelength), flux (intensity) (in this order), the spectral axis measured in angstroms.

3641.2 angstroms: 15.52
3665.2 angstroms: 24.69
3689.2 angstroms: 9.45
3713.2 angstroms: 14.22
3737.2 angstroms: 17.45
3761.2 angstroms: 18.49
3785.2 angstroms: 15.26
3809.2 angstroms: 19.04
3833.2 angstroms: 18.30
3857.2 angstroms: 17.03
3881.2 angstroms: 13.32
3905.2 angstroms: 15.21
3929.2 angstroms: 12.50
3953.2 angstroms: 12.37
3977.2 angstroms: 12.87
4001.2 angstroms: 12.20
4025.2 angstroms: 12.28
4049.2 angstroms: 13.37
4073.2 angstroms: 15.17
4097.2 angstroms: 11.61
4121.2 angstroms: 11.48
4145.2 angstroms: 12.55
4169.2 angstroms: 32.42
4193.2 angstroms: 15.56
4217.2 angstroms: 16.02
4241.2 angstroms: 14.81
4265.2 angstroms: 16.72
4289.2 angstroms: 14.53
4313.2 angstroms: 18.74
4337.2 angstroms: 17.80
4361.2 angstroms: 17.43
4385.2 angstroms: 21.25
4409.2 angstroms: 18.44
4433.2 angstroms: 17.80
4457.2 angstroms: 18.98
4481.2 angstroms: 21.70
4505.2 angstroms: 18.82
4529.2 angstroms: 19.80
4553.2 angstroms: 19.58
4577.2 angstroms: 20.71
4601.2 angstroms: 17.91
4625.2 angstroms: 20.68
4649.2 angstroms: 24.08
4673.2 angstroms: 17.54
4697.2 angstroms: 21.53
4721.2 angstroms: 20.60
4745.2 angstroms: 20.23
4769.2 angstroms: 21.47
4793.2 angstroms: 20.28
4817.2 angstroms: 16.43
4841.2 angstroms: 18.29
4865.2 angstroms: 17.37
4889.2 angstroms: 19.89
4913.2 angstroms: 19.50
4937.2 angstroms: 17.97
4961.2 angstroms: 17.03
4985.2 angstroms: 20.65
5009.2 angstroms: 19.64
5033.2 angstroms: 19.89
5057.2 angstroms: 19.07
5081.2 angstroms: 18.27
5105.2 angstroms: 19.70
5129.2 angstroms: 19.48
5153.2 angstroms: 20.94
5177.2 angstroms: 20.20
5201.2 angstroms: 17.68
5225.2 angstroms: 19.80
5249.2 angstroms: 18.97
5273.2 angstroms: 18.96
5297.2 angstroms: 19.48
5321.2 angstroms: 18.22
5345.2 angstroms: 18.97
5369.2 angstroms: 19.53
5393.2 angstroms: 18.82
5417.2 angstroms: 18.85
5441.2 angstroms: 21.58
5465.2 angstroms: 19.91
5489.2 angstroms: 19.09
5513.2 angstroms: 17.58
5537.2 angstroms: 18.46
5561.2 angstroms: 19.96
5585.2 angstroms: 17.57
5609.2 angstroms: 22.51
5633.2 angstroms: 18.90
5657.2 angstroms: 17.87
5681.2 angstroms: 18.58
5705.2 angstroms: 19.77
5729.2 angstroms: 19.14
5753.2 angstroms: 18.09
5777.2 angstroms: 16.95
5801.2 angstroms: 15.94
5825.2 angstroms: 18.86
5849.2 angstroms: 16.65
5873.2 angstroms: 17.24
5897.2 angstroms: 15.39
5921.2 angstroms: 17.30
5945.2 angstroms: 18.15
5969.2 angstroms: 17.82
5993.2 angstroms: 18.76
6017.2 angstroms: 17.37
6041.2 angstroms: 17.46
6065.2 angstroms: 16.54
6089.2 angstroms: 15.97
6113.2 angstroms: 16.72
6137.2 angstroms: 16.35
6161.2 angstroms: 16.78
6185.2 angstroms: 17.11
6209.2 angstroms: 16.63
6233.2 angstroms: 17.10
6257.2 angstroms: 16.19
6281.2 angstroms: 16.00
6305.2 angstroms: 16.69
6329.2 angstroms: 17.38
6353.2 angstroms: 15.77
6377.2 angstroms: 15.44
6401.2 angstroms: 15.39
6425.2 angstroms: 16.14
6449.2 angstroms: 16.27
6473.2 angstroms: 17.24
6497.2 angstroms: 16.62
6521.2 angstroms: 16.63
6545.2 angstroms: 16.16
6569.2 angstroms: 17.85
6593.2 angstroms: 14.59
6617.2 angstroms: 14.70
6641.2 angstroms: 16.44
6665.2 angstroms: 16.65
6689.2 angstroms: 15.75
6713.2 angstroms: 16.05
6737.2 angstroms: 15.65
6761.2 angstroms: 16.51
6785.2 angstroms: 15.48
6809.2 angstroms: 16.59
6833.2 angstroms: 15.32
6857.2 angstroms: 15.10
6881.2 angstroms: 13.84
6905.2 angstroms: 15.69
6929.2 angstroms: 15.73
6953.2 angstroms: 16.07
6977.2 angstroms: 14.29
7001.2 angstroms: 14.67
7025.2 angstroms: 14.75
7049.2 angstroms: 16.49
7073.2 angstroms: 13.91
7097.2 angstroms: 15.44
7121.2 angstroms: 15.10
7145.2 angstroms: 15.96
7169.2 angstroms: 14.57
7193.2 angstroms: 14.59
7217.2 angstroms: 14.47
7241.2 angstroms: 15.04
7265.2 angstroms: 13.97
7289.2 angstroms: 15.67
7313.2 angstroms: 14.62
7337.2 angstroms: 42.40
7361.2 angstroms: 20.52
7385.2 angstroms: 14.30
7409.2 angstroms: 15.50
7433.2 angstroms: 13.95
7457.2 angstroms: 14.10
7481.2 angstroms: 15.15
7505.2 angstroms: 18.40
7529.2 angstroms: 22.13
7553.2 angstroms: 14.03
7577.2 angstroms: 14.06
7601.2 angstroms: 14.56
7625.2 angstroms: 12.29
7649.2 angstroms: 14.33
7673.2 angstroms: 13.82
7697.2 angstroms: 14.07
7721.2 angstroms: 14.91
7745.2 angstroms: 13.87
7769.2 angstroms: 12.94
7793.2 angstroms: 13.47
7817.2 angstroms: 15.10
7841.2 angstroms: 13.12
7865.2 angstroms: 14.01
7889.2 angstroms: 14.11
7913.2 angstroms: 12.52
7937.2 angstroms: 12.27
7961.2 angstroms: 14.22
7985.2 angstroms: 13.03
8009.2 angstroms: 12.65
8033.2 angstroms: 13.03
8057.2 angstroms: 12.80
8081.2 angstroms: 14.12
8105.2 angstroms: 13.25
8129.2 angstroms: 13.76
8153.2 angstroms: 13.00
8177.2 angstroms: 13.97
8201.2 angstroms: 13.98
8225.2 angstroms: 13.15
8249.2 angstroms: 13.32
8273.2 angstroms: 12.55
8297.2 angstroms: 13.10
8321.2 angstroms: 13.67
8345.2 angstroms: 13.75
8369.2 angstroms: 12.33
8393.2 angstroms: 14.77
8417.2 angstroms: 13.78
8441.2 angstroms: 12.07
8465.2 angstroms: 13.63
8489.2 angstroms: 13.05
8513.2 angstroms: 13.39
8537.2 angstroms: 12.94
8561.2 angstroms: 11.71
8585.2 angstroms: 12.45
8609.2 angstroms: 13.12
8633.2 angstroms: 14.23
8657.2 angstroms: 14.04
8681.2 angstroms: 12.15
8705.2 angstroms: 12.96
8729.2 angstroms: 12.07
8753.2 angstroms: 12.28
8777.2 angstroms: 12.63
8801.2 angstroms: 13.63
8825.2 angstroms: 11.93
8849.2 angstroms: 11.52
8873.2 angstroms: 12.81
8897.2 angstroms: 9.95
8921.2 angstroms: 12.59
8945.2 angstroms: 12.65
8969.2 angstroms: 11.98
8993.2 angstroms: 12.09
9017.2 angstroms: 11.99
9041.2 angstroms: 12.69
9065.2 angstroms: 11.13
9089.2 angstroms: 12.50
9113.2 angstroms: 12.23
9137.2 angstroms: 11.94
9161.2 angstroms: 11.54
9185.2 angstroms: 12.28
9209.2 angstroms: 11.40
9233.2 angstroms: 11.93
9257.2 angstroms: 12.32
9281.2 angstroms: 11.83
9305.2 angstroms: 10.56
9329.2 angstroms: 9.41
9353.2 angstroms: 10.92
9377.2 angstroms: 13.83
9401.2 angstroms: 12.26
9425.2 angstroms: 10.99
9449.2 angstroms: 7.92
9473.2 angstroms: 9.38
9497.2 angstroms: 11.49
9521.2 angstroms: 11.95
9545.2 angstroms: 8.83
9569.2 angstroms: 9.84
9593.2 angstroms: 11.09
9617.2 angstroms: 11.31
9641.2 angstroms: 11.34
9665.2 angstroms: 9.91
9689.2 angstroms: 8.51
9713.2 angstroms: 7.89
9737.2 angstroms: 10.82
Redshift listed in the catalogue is 0.119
